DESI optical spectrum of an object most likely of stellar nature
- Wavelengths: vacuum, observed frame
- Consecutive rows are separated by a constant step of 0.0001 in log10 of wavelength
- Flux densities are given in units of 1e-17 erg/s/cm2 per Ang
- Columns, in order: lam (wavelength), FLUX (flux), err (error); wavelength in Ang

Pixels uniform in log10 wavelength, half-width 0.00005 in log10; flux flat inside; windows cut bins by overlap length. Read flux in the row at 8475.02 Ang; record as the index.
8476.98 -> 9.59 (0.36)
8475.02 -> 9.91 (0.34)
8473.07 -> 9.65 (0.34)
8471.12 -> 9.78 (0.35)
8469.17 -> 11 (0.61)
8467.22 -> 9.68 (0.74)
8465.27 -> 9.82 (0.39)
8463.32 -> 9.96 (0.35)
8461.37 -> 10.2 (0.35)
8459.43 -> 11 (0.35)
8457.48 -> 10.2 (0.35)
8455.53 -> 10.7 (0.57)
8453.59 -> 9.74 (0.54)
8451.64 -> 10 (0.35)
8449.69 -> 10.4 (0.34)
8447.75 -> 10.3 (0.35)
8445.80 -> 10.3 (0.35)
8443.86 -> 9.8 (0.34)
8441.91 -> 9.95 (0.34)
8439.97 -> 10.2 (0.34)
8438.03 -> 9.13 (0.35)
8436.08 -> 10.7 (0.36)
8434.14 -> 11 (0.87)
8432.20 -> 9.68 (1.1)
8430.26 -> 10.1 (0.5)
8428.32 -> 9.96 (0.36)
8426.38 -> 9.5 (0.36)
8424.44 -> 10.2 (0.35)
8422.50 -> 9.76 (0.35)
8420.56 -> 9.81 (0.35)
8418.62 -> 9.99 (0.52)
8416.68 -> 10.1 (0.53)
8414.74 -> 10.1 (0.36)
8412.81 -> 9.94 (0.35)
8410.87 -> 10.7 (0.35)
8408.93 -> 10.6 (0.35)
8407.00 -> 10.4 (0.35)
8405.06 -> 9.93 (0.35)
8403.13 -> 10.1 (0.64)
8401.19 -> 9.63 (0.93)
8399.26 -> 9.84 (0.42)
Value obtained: 9.91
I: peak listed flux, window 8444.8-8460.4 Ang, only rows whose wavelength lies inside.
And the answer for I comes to 11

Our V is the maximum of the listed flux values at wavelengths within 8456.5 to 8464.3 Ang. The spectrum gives 11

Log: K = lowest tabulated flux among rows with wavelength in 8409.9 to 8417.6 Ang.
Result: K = 9.94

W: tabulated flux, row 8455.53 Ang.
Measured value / 10.7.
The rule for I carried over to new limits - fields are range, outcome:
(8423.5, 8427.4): 10.2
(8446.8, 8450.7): 10.4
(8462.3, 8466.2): 9.96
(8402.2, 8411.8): 10.7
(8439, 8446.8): 10.3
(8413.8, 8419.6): 10.1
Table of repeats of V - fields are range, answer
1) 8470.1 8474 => 9.78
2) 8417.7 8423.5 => 9.99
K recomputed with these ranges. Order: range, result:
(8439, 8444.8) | 9.8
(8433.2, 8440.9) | 9.13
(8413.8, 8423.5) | 9.76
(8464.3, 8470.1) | 9.68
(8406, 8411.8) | 10.4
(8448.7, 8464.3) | 9.74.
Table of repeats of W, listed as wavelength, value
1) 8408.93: 10.6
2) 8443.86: 9.8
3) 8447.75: 10.3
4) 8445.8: 10.3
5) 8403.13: 10.1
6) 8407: 10.4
